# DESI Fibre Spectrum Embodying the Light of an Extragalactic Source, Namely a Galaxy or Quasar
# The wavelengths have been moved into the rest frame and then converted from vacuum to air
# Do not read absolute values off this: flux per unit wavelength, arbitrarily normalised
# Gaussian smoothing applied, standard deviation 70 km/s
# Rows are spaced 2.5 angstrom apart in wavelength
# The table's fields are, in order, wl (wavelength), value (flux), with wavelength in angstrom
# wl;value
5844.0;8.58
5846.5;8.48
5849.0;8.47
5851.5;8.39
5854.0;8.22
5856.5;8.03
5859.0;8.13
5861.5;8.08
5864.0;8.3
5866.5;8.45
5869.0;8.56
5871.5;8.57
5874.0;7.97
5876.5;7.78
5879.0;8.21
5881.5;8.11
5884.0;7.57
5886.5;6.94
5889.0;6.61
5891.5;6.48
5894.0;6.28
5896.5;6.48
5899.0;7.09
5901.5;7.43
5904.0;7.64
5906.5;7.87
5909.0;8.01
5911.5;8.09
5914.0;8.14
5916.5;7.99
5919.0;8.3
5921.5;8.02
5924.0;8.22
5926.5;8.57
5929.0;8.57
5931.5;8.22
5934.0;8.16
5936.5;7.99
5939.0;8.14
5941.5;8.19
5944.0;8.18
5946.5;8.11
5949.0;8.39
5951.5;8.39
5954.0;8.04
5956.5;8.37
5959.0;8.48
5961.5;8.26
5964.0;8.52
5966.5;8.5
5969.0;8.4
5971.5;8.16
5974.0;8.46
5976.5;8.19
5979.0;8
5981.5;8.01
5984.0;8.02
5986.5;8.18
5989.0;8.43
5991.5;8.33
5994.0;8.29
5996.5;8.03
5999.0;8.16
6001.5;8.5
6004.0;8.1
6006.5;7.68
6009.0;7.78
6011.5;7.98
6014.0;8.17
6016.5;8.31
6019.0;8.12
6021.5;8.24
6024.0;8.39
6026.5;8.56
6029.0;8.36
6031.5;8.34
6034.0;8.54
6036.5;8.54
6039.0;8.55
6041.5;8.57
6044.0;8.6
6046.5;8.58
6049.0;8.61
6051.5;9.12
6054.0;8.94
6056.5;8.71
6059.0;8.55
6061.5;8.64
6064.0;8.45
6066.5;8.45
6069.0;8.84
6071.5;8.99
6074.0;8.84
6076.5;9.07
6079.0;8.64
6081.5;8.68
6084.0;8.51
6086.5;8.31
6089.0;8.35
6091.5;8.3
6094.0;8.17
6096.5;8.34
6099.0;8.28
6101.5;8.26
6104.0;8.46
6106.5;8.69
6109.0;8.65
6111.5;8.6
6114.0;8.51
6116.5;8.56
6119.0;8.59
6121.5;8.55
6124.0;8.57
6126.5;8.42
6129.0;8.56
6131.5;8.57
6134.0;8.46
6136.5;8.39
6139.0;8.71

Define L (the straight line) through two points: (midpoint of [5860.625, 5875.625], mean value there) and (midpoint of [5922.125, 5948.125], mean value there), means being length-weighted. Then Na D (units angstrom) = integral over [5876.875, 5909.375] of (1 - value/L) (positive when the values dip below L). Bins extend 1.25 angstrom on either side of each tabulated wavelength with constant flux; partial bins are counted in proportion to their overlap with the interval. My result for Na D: 3.94 angstrom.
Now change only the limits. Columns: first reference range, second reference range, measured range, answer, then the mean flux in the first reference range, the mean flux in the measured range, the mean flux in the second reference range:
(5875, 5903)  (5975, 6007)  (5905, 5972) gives -5.0 angstrom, 7.19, 8.23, 8.16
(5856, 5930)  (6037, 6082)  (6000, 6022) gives 0.9 angstrom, 7.81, 8.09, 8.71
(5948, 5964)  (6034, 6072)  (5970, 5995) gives 0.6 angstrom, 8.34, 8.21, 8.67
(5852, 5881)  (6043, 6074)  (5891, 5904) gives 2.3 angstrom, 8.21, 6.85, 8.71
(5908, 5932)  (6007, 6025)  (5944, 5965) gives -0.3 angstrom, 8.21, 8.31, 8.12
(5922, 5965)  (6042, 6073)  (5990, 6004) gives 0.4 angstrom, 8.28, 8.25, 8.7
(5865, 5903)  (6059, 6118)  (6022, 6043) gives -0.5 angstrom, 7.51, 8.47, 8.55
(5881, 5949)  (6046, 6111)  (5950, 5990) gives -1.2 angstrom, 7.76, 8.28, 8.59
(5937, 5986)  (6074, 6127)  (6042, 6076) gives -1.2 angstrom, 8.25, 8.72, 8.51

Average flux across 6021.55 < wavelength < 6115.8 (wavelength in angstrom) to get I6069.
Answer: 8.56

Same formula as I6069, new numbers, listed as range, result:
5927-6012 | 8.22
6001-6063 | 8.42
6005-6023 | 8.05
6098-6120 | 8.51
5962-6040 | 8.25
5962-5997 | 8.26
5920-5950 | 8.23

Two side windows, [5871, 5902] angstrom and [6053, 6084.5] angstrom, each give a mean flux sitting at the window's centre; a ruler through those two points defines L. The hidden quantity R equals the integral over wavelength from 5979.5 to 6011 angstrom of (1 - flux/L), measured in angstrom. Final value 0.1 angstrom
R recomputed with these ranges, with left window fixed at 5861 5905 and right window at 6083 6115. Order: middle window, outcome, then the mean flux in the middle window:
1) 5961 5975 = -0.85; 8.39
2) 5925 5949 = -1.41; 8.24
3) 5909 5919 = -0.51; 8.09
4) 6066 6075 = -0.54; 8.81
